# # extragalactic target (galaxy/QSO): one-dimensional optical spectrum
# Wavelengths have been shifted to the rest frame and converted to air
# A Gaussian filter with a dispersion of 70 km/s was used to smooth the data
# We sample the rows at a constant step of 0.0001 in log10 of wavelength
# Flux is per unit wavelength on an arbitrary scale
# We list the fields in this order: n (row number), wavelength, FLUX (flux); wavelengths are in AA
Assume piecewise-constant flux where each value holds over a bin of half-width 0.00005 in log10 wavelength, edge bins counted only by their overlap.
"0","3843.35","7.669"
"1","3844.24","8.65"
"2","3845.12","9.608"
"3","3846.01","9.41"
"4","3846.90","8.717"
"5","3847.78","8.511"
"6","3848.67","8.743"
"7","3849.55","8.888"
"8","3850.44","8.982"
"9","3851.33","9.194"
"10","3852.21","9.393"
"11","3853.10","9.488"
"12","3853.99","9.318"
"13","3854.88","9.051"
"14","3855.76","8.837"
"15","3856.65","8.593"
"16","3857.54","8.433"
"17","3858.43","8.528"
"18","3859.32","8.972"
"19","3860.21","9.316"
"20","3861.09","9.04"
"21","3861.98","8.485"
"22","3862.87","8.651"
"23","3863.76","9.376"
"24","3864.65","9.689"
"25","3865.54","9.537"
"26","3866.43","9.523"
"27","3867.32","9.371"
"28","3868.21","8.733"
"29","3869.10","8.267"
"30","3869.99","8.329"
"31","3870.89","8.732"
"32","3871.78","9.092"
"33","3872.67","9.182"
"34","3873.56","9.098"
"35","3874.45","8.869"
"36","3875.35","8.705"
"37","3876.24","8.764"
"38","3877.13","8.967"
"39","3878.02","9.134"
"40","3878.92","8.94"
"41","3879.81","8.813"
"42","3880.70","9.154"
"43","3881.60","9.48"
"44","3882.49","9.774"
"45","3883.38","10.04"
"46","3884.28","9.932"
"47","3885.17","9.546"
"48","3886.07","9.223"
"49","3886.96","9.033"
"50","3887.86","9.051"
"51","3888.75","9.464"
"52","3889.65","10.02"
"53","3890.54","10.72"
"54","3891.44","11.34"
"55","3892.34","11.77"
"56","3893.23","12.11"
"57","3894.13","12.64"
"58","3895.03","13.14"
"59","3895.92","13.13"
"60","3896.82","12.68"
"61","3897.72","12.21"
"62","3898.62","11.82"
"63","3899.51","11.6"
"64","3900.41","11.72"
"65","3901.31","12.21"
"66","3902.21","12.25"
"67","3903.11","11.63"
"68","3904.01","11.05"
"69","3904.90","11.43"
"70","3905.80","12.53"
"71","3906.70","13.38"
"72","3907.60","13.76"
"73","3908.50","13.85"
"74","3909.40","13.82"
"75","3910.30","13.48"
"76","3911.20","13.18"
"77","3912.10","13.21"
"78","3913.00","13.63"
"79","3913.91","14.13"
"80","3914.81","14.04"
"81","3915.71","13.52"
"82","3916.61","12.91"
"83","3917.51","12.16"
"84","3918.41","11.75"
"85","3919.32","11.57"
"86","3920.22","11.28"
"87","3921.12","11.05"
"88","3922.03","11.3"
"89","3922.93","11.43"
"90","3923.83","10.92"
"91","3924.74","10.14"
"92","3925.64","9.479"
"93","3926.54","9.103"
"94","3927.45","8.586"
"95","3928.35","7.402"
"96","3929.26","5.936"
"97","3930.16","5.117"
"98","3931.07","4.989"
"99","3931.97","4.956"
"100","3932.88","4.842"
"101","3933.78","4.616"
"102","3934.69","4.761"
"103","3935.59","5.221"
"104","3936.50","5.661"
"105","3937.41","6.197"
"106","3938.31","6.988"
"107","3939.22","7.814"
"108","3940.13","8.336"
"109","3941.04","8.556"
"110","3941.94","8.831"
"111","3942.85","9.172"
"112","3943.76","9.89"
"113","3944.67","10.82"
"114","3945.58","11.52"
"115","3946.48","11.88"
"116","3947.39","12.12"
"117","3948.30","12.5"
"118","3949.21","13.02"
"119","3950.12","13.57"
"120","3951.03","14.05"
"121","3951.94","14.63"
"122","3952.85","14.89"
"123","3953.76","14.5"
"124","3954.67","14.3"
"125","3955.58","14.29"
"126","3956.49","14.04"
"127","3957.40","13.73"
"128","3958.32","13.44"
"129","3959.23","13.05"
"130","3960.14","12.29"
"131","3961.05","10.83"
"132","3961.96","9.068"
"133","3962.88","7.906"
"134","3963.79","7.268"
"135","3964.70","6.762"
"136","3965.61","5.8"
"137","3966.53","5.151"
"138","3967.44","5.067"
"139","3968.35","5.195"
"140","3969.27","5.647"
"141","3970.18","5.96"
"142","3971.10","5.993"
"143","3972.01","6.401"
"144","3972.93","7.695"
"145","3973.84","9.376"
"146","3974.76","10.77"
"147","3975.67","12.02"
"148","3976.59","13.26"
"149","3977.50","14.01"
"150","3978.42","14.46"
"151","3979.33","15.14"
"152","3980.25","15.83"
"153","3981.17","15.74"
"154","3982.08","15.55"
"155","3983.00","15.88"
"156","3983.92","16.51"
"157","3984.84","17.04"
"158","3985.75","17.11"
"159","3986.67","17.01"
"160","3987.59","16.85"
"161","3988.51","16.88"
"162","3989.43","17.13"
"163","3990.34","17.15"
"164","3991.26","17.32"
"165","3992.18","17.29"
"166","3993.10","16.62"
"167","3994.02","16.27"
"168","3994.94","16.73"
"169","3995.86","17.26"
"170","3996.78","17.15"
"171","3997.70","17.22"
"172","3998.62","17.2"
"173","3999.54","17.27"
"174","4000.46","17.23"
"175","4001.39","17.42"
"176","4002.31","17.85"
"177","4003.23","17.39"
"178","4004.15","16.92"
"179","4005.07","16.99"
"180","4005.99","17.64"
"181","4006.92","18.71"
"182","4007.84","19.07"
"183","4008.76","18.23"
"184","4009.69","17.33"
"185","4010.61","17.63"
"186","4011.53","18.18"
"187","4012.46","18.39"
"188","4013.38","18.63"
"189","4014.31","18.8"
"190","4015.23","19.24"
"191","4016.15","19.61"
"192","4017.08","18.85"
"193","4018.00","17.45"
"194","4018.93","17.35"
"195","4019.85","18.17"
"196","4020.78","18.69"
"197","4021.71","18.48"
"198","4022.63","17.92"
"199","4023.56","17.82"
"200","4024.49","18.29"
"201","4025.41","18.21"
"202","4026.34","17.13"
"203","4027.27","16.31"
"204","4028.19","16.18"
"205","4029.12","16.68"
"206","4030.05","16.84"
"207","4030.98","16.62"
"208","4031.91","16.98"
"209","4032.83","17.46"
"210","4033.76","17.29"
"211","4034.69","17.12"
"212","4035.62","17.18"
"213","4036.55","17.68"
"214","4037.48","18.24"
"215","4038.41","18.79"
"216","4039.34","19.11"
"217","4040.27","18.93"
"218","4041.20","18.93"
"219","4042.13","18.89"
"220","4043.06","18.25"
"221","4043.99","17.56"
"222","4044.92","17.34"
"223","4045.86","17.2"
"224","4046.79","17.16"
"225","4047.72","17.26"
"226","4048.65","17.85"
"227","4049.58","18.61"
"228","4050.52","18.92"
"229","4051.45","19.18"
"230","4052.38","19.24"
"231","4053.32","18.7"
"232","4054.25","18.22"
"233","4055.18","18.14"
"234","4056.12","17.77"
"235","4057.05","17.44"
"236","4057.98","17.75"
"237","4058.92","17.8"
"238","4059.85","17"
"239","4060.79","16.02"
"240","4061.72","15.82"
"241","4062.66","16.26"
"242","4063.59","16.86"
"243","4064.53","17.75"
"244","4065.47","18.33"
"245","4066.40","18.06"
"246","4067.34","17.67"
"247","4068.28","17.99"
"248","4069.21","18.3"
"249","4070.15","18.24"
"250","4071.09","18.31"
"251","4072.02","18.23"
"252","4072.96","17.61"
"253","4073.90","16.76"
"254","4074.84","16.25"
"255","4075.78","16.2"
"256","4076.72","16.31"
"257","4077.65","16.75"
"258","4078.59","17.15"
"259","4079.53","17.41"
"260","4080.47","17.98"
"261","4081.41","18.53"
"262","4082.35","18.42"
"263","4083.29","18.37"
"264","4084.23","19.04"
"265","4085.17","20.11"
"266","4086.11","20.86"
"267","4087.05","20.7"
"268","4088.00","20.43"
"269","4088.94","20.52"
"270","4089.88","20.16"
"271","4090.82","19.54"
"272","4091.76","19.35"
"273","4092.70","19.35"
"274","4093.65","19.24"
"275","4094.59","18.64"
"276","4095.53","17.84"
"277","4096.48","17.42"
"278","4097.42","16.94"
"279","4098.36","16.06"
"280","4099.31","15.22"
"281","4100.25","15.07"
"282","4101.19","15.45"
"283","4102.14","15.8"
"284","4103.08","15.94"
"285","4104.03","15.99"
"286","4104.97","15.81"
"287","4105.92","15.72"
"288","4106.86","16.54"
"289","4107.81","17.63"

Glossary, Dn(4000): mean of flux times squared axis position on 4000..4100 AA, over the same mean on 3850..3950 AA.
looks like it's 1.93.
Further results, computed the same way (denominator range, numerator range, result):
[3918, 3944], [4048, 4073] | 2.35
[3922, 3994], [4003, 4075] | 1.69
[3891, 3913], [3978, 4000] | 1.39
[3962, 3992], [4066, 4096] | 1.63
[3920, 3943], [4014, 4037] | 2.40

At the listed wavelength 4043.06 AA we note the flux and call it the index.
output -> 18.25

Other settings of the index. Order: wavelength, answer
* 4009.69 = 17.33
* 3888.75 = 9.464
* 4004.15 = 16.92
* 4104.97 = 15.81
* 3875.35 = 8.705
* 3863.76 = 9.376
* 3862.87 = 8.651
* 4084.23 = 19.04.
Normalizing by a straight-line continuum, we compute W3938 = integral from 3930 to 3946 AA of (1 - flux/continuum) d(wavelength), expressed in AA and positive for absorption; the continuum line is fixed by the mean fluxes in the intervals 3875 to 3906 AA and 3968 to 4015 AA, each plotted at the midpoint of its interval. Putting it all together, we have 7.2 AA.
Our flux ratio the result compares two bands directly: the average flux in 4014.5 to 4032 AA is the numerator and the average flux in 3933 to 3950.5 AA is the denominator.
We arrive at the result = 2.0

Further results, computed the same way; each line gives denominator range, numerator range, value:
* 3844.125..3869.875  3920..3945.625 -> 0.89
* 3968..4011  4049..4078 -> 1.17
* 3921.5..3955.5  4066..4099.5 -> 1.93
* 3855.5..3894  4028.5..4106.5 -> 1.90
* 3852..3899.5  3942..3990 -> 1.23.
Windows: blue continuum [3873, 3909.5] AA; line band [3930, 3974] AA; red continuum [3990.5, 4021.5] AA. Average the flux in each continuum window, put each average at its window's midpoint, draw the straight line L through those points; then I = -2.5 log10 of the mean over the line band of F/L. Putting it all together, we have 0.50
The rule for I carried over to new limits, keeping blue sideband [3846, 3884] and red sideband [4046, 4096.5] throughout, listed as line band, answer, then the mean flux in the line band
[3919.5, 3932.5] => 0.316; 8.73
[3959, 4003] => 0.089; 13.2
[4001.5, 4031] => -0.141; 17.9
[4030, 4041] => -0.075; 17.8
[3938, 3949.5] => 0.234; 10.1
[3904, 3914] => -0.199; 13.2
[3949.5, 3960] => -0.079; 14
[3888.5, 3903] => -0.140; 11.8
